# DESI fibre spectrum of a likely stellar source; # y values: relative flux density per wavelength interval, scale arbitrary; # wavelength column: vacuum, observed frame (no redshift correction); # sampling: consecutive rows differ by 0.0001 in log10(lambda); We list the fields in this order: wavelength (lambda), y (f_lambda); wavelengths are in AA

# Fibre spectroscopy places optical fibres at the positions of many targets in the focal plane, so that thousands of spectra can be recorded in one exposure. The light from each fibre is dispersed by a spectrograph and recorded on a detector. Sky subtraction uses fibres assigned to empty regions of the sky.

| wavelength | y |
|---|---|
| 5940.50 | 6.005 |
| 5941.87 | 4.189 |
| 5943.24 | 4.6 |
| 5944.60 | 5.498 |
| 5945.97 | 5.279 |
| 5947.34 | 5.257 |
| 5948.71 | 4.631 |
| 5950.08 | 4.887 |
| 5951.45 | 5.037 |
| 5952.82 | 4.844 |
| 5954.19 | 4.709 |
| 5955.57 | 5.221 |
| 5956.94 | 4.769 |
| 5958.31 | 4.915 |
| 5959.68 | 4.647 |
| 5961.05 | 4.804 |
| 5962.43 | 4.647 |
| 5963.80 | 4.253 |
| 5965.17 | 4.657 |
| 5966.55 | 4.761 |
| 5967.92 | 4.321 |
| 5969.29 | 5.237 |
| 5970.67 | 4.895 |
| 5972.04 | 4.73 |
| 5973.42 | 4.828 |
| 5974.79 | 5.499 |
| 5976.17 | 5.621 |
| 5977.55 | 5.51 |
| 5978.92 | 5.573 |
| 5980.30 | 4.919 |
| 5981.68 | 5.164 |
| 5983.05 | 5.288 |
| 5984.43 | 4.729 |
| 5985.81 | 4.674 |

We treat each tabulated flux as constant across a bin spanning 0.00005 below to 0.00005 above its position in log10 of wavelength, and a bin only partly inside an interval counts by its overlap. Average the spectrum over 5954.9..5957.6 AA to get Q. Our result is 5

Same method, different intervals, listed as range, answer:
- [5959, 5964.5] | 4.59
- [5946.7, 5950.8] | 4.92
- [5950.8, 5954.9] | 4.85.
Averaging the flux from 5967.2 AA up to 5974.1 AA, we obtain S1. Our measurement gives 4.8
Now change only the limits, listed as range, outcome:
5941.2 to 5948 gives 4.97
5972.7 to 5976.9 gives 5.31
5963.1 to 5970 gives 4.65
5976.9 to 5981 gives 5.33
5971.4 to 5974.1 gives 4.77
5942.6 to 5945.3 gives 5.07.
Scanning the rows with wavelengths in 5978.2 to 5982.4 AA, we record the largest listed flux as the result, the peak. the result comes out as 5.573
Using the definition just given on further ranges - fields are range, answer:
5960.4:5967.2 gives 4.804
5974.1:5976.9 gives 5.621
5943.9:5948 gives 5.498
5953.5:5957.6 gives 5.221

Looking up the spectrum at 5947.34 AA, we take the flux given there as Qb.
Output 5.257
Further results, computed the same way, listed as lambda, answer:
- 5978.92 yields 5.573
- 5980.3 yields 4.919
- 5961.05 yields 4.804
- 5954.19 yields 4.709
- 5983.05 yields 5.288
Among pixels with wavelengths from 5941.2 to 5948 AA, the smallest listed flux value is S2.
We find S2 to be 4.189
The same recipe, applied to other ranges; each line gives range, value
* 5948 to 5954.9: 4.631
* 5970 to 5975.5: 4.73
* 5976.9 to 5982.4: 4.919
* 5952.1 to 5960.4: 4.647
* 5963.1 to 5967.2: 4.253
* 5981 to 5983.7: 5.164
